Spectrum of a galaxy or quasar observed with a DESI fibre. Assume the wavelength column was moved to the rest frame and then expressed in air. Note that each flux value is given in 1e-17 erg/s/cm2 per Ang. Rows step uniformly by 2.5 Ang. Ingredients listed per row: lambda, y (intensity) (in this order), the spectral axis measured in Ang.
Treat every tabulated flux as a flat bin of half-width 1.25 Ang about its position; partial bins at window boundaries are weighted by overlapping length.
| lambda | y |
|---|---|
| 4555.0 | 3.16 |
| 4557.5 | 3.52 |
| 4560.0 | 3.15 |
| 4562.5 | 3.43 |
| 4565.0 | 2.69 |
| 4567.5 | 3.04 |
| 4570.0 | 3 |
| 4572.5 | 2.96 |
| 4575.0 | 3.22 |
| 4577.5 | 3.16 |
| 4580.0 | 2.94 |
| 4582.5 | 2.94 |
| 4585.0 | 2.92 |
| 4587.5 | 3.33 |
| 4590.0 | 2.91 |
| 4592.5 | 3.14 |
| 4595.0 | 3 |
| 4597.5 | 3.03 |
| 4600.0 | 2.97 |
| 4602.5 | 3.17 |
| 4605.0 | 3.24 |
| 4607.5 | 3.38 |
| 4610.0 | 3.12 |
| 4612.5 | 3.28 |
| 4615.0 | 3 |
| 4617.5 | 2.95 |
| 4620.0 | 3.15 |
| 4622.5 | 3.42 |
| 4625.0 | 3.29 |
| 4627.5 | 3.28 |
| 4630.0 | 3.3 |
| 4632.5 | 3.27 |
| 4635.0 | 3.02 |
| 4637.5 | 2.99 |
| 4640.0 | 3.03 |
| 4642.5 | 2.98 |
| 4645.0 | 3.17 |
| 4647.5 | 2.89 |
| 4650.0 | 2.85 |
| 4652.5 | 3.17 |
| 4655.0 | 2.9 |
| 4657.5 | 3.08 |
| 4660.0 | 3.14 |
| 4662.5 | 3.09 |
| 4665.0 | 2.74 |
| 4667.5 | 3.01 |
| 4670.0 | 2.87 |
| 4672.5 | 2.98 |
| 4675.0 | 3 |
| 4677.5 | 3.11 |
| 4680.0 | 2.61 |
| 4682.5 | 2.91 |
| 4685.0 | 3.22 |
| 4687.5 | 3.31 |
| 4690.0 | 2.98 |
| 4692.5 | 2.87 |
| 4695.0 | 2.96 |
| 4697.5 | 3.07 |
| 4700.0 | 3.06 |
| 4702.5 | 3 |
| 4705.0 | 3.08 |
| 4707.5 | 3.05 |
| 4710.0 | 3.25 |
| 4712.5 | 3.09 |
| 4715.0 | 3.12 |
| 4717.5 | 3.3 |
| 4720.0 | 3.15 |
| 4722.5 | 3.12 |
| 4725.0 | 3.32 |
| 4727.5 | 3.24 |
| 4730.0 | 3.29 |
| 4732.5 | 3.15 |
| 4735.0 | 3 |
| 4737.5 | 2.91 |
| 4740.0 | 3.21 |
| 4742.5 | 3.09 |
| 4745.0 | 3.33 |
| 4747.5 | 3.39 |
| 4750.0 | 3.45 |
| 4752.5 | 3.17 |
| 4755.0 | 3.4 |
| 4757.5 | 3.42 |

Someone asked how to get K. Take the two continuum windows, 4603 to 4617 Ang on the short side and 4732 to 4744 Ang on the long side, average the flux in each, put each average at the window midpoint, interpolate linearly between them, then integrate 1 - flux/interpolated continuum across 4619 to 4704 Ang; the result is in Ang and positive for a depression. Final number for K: 2.5 Ang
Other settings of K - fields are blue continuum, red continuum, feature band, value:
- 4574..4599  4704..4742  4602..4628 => -1.1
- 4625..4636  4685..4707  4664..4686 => 1.2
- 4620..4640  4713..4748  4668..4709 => 2.4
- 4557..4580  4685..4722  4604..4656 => -0.4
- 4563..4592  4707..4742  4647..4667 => 0.7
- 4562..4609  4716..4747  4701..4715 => 0.3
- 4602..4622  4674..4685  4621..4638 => -0.7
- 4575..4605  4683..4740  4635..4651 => 0.5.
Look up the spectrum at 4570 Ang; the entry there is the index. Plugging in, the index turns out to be 3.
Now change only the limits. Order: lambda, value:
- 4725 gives 3.32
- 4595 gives 3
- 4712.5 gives 3.09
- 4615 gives 3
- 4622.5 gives 3.42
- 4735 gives 3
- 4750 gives 3.45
